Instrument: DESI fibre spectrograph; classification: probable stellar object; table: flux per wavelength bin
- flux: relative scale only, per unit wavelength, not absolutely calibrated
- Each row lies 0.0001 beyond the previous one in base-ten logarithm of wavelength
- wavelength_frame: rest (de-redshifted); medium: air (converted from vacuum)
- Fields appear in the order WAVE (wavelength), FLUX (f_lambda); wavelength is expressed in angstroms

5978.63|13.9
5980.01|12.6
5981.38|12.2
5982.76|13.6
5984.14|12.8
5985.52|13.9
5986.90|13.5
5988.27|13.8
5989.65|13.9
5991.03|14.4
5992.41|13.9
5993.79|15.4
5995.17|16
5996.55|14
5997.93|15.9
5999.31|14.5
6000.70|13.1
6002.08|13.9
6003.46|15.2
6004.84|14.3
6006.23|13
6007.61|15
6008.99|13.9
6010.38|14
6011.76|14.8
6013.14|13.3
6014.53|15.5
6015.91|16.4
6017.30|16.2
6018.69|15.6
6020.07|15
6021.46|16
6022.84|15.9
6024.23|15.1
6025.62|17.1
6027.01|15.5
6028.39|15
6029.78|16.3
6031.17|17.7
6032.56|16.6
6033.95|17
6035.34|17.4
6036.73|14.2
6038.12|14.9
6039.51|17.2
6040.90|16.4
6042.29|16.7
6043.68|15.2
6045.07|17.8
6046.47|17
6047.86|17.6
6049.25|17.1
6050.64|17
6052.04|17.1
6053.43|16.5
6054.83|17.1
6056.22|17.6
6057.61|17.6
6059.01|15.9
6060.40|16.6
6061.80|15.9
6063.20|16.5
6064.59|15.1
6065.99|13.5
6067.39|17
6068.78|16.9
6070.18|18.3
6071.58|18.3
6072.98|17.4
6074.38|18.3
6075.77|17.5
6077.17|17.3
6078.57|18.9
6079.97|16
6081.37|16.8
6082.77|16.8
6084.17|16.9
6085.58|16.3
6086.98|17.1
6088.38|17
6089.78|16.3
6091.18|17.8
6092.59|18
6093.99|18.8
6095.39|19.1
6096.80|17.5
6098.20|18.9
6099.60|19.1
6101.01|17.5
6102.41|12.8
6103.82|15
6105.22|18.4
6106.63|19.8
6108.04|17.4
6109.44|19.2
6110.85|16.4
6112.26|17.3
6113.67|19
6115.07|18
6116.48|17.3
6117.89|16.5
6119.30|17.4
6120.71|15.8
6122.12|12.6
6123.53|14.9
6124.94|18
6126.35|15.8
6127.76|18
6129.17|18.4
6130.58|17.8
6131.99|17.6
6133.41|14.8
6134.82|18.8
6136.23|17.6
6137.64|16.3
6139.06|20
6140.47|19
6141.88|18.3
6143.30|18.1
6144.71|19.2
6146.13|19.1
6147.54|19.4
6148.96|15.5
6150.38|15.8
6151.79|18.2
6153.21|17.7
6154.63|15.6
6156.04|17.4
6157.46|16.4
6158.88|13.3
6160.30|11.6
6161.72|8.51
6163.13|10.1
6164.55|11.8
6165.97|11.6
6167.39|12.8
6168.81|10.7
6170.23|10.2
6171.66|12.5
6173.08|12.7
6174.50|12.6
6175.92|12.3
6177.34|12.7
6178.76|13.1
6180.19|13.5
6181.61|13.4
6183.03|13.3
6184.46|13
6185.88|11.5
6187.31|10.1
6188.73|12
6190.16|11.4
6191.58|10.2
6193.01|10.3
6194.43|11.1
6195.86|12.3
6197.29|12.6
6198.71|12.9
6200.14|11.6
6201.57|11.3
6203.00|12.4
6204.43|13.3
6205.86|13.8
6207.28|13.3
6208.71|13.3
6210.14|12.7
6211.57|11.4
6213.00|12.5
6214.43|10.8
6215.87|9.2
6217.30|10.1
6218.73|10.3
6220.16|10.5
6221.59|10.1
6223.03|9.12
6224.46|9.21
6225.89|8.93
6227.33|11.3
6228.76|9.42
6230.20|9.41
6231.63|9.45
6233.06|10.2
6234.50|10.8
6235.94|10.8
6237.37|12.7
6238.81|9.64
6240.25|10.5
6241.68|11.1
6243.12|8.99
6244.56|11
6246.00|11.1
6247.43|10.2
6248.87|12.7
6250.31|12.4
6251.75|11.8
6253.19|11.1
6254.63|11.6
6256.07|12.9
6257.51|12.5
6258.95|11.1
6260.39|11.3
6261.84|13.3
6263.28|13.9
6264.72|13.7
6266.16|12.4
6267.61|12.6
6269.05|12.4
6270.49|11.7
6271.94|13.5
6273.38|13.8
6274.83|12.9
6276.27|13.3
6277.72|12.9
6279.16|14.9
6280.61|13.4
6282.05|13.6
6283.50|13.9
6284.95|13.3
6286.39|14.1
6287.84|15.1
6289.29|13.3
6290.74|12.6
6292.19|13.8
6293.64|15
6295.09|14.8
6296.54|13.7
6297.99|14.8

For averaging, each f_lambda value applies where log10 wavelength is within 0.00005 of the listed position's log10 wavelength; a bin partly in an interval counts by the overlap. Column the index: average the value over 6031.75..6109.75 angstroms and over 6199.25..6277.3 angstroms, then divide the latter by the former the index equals 0.68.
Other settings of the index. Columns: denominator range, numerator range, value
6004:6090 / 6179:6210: 0.75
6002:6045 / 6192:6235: 0.71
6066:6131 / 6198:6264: 0.65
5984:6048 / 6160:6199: 0.77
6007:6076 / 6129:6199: 0.88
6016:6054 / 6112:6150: 1.07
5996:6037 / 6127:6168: 1.06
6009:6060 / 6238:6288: 0.77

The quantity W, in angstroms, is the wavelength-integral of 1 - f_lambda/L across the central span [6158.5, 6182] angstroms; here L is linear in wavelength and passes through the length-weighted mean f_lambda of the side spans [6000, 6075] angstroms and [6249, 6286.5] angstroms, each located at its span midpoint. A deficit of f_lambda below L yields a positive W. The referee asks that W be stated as 3.7 angstroms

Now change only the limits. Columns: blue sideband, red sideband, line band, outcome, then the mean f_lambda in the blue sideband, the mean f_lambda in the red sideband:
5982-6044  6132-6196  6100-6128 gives -4.6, 15.1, 14.2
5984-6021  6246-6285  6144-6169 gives -2.5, 14.5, 12.7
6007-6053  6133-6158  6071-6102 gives -1.4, 16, 17.7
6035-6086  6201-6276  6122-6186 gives -4.7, 16.8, 11.5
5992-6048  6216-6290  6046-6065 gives -2.4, 15.5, 11.8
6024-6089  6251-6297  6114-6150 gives -4.5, 16.7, 13.1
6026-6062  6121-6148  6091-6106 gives -0.3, 16.6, 17.5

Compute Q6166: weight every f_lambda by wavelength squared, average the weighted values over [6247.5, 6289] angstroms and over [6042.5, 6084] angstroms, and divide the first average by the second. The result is 0.8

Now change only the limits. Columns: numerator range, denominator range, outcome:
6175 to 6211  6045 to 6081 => 0.76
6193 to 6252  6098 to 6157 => 0.66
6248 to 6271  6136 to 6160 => 0.74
